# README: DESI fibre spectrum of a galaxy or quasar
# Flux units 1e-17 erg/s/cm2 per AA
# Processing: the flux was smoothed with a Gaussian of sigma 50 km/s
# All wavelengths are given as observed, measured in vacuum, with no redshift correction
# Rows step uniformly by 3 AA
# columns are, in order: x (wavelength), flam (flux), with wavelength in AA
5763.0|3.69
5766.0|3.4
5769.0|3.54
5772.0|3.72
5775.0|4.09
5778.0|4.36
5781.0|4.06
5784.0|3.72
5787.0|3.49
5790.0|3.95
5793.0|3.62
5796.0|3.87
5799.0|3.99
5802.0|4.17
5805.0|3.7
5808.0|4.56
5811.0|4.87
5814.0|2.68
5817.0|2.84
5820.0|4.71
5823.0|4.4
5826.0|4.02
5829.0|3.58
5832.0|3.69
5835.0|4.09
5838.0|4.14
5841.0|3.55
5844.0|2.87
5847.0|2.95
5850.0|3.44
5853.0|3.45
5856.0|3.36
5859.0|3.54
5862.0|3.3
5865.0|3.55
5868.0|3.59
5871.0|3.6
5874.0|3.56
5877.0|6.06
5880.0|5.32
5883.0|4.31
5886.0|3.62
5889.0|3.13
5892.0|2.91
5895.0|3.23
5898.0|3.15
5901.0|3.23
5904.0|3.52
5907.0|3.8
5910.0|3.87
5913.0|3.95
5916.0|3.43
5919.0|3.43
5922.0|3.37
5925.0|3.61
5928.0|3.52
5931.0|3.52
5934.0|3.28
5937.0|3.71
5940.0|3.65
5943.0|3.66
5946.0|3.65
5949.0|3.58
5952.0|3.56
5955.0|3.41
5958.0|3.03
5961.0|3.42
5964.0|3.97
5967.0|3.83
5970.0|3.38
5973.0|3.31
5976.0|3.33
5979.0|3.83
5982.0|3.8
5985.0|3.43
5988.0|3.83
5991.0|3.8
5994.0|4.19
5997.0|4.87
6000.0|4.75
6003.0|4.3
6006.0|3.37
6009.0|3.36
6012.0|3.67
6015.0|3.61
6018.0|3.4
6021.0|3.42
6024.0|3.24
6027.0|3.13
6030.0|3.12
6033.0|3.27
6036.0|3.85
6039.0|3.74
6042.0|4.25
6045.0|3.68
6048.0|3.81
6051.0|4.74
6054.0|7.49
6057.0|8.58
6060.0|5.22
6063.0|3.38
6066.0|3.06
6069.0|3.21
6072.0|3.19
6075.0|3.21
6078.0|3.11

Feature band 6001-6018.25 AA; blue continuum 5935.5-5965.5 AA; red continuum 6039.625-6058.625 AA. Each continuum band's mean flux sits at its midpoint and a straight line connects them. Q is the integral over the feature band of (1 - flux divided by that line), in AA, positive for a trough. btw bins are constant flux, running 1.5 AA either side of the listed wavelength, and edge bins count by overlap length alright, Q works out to 3.6 AA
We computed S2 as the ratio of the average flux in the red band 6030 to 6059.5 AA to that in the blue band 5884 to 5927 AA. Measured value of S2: 1.4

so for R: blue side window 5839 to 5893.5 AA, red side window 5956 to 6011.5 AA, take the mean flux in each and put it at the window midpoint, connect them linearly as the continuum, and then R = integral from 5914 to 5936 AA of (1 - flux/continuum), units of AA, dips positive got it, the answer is 1.5 AA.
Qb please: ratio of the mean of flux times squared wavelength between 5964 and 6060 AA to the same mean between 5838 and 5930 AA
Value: 1.17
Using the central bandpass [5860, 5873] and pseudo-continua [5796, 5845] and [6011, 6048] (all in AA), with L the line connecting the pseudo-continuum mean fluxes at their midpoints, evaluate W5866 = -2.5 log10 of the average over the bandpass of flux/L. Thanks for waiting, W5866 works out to 0.09 mag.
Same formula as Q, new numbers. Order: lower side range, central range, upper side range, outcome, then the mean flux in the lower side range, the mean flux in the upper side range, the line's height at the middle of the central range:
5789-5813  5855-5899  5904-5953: 0.3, 4.06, 3.6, 3.79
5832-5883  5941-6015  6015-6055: 2.5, 3.79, 3.88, 3.85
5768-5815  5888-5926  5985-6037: 3.7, 3.92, 3.71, 3.81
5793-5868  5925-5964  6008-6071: 3.8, 3.72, 4.06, 3.9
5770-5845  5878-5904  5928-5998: 0.7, 3.87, 3.64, 3.75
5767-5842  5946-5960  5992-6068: 2.2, 3.9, 4.13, 4.05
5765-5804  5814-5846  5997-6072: 1.4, 3.85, 4.07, 3.89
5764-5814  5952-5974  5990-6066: 3.2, 3.9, 4.15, 4.08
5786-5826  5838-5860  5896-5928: 2.4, 3.92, 3.53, 3.76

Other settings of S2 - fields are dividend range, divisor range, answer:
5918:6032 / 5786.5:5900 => 0.96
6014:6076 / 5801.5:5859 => 1.08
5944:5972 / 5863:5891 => 0.87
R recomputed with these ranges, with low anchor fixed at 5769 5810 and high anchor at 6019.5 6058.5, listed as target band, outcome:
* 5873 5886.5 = -2.0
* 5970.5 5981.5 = 1.9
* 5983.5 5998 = 0.9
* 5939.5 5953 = 1.8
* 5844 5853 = 1.9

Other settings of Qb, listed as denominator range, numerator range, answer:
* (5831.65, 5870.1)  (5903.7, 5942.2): 1.05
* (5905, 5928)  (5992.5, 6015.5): 1.14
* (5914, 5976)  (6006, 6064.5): 1.21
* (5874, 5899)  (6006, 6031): 0.89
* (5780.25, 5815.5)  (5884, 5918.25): 0.92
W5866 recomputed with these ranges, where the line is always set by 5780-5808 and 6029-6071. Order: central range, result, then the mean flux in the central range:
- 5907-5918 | 0.102 mag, 3.74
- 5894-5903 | 0.258 mag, 3.22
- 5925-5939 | 0.178 mag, 3.52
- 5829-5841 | 0.024 mag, 3.87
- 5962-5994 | 0.157 mag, 3.67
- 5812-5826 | 0.053 mag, 3.74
